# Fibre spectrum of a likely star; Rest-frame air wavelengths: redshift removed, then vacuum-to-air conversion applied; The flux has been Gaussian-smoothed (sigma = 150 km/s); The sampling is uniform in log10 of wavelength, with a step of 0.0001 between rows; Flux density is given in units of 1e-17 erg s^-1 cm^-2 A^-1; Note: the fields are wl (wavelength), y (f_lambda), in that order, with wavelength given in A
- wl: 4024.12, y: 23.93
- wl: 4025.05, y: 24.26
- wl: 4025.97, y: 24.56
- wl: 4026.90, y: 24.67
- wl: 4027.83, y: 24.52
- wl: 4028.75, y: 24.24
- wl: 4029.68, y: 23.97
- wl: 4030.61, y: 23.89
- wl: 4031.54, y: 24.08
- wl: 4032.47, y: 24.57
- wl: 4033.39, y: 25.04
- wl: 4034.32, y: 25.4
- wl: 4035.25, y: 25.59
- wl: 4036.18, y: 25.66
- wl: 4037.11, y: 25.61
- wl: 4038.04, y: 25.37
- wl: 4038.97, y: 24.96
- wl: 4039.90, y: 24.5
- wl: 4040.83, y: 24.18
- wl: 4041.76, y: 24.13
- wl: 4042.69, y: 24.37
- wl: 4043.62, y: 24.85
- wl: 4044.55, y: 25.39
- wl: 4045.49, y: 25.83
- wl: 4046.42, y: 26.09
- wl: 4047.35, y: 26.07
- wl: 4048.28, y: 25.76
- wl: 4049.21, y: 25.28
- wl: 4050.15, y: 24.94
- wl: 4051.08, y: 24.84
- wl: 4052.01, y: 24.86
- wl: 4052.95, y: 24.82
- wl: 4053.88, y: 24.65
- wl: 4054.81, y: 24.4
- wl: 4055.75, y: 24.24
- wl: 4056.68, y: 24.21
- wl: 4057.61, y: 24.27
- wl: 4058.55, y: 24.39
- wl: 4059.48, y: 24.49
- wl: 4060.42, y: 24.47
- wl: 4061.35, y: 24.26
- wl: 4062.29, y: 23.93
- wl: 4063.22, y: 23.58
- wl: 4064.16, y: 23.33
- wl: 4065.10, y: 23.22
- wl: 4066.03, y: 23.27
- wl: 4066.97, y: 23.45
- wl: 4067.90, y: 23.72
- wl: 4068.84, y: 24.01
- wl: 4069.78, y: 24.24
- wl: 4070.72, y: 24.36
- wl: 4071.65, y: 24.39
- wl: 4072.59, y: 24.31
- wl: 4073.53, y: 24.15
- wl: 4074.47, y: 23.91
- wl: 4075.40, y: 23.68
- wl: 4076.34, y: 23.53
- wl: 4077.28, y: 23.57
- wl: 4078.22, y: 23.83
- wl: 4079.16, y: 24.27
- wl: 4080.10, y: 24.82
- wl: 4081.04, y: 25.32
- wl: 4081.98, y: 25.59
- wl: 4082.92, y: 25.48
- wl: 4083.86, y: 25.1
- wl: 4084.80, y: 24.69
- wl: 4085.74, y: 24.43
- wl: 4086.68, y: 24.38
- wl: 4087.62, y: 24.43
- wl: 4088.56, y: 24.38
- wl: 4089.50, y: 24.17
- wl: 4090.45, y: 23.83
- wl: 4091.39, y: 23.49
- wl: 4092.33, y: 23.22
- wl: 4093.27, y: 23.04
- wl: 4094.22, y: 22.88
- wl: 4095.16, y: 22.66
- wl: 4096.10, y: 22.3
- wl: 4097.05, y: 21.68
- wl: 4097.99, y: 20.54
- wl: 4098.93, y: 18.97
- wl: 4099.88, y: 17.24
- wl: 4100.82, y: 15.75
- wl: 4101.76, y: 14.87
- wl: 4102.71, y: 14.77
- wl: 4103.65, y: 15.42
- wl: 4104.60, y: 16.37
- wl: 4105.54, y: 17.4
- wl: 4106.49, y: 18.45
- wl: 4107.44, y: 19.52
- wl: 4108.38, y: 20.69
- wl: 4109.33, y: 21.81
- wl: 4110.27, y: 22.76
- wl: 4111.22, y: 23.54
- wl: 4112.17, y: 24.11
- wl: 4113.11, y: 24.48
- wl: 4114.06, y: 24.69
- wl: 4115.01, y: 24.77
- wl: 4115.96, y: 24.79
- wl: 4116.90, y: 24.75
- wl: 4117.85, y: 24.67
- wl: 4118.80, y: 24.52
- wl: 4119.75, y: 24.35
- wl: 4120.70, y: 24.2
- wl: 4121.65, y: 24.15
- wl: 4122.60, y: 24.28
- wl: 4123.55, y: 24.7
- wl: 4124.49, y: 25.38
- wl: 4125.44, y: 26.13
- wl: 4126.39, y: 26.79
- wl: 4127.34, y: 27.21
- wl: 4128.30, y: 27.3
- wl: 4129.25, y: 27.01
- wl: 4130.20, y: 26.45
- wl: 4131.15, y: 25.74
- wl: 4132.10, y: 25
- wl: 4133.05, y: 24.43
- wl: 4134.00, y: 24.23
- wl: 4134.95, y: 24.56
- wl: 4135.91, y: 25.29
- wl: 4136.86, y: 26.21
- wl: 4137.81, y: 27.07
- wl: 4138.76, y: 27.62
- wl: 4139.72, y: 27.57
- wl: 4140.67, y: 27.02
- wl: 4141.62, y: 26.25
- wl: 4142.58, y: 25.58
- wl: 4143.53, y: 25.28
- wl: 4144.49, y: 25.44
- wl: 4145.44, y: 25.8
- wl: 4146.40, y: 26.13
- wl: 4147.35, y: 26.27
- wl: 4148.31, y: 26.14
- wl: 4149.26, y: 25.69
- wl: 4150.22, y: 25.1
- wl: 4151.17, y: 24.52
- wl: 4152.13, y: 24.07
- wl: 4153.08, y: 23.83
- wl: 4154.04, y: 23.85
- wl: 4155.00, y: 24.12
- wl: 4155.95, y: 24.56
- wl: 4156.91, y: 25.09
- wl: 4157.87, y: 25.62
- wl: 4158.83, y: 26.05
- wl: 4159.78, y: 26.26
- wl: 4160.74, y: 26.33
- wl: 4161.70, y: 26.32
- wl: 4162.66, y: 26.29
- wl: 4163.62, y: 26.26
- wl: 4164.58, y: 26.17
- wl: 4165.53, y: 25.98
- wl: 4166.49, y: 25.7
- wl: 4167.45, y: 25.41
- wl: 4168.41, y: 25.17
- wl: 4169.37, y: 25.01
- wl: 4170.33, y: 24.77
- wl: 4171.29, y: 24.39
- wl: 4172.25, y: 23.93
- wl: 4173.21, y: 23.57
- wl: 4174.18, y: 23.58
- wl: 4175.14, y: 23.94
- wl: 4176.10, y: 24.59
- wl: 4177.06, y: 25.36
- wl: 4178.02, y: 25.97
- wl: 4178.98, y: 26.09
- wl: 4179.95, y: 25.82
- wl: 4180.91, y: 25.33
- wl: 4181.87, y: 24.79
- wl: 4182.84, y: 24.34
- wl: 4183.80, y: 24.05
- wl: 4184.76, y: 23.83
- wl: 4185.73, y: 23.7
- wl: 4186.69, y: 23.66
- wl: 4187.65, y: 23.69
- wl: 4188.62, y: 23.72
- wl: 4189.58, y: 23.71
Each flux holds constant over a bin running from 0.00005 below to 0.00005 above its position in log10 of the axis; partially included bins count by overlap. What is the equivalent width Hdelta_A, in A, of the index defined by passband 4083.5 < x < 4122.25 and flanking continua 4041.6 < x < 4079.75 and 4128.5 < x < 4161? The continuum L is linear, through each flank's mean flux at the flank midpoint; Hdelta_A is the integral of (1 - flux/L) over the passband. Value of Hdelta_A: 4.6 A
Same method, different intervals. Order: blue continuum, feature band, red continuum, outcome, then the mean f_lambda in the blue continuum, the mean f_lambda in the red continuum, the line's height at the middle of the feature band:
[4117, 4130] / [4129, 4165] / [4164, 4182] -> -0.6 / 25.4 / 25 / 25.2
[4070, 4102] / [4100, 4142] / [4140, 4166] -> 1.6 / 23.1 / 25.6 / 24.4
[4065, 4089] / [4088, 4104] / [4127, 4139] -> 2.7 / 24.3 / 26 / 24.8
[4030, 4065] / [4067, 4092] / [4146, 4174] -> 0.6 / 24.7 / 25.2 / 24.9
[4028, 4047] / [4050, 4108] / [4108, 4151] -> 5.1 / 24.9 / 25.3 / 25.1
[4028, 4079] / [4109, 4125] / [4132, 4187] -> 0.4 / 24.5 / 25.3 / 25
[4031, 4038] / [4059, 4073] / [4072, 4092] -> 0.4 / 25.1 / 24.3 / 24.6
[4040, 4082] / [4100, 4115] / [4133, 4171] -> 3.2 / 24.4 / 25.6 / 25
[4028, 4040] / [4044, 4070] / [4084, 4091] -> 0.1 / 24.8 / 24.4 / 24.6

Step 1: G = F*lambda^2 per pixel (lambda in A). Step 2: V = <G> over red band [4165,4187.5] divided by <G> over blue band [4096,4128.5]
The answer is 1.2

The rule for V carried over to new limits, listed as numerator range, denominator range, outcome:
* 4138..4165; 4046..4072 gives 1.10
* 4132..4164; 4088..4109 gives 1.30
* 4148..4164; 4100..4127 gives 1.17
